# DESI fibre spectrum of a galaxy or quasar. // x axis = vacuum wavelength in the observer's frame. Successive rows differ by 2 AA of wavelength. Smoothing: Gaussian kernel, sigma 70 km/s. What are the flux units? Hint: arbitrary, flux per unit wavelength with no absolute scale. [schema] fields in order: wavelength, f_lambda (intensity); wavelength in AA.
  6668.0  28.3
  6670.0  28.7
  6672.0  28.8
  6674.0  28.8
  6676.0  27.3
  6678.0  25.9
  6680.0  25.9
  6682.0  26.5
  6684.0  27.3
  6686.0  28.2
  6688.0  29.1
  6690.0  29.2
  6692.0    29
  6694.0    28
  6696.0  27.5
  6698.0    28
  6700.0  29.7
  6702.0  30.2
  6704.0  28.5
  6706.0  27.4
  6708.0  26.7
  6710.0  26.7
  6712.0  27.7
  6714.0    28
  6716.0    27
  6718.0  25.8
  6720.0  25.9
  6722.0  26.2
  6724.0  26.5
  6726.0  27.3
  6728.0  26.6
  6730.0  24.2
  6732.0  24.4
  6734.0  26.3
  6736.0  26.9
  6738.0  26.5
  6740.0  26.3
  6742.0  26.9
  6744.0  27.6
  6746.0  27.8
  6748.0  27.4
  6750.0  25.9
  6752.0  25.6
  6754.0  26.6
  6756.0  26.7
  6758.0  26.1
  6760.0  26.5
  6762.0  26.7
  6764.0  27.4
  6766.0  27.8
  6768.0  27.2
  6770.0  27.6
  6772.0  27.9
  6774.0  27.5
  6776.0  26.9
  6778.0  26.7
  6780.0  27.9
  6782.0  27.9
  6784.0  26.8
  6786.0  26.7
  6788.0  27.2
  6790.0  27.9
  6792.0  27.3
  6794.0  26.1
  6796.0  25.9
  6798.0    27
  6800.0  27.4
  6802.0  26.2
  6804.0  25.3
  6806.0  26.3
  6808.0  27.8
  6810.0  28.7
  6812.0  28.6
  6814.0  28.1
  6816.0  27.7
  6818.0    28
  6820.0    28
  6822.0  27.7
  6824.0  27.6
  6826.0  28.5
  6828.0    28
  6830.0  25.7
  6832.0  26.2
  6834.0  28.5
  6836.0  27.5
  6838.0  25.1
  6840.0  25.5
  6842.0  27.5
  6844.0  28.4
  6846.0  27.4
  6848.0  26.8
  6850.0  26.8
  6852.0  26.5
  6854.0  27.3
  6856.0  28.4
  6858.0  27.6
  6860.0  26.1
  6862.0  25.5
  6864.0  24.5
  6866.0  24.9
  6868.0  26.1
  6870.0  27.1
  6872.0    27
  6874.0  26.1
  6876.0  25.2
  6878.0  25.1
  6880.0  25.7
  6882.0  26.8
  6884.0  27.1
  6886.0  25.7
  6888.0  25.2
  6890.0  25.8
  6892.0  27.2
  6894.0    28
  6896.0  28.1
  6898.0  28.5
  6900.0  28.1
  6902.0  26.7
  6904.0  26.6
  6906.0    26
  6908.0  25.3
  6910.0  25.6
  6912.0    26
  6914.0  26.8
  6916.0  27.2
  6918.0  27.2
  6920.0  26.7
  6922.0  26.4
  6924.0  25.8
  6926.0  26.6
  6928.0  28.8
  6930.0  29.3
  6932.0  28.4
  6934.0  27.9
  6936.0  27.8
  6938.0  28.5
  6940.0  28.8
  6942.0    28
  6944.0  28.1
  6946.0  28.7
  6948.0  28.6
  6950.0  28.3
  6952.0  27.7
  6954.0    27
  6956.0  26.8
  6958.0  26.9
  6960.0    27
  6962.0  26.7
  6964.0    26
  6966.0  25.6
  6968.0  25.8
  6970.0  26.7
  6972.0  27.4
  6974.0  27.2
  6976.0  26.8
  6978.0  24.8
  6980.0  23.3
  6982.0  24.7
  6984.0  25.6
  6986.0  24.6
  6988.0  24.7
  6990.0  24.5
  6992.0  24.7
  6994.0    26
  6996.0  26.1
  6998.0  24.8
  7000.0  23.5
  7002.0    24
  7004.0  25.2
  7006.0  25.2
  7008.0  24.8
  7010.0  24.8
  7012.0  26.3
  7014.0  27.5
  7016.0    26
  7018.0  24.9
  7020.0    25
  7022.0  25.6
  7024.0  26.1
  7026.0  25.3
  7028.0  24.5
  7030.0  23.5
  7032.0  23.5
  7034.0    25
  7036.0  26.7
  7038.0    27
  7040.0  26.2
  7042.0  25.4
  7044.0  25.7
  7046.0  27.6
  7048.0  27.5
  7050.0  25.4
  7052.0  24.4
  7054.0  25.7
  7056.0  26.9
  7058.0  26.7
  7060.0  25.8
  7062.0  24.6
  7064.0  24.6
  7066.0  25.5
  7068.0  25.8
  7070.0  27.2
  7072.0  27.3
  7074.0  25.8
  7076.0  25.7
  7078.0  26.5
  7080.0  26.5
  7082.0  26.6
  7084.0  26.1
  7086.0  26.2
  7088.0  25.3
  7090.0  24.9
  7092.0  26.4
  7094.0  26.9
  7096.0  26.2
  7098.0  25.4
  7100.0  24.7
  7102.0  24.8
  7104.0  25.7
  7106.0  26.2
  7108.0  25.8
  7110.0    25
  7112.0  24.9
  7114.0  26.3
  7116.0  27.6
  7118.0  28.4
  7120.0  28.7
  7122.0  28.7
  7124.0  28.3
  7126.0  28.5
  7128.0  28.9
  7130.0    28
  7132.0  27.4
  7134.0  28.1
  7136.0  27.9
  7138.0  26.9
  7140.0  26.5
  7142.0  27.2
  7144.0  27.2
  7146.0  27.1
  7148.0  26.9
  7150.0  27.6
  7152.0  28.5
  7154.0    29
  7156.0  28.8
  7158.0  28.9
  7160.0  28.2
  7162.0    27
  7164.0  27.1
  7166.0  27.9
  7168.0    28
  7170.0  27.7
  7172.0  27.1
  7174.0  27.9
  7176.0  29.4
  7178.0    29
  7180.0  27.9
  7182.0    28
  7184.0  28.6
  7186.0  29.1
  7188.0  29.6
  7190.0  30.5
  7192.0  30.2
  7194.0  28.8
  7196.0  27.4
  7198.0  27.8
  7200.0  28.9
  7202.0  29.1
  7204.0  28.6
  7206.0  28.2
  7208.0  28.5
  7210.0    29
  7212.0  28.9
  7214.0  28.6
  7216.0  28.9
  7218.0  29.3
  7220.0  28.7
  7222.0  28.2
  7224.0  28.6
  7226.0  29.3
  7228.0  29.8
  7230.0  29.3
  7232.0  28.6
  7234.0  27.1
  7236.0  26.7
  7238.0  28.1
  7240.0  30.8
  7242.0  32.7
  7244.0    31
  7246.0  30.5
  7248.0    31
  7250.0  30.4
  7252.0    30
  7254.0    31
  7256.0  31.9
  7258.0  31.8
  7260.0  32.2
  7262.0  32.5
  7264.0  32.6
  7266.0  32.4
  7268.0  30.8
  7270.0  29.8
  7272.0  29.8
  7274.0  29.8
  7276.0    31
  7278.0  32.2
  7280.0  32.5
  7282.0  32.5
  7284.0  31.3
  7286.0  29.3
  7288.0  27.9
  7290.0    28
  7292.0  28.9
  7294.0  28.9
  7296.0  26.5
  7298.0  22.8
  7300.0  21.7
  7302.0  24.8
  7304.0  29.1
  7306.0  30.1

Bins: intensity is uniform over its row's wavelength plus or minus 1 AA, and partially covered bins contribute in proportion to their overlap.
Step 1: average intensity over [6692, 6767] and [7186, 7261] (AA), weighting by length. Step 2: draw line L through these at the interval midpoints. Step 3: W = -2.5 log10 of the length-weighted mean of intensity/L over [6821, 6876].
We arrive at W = 0.03 mag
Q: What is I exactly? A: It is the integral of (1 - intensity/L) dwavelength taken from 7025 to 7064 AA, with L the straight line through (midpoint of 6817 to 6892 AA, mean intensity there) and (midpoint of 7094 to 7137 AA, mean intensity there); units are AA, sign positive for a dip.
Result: 1.8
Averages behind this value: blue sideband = 26.7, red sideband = 26.9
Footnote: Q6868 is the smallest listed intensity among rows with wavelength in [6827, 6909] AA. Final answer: 24.5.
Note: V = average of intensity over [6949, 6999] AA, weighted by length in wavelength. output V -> 26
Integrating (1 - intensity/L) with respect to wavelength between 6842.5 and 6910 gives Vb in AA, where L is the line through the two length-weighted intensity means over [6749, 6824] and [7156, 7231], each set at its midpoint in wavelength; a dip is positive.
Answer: 2.1 AA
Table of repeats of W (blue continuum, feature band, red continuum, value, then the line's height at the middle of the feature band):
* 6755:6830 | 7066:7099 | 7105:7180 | 0.06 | 27.6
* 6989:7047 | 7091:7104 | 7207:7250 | 0.05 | 26.8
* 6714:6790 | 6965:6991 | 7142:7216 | 0.09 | 27.6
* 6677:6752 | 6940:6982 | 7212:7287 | 0.07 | 28.6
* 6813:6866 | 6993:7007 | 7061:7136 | 0.07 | 26.7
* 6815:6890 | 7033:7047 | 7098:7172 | 0.04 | 27.1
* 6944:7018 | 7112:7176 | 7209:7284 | 0.03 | 28.6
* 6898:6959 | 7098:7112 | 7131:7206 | 0.11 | 27.9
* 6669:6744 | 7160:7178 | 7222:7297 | 0.07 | 29.7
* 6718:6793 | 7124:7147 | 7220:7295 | 0.07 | 29.4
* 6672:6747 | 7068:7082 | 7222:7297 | 0.11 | 29.2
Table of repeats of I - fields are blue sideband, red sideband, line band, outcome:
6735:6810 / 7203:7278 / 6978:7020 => 4.9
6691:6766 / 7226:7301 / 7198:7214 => 0.5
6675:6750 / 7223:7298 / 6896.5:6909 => 0.6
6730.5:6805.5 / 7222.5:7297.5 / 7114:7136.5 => 0.8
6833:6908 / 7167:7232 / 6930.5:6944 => -0.6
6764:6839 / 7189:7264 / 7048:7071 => 2.3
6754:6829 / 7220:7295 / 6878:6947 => 2.3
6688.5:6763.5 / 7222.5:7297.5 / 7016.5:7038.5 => 2.8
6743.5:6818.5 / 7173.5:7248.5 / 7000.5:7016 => 1.5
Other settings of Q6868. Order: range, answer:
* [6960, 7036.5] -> 23.3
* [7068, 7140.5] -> 24.7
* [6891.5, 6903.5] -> 26.7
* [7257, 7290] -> 27.9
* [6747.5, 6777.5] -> 25.6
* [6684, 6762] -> 24.2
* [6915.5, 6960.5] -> 25.8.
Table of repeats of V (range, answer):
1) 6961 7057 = 25.5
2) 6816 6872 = 26.9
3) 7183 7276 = 29.7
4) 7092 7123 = 26.4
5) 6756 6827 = 27.3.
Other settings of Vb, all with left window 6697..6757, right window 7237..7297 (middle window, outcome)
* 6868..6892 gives 1.6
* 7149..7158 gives 0.4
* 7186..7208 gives 0.9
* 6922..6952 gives 0.3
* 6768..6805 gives 0.4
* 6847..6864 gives 0.6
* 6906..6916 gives 0.7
